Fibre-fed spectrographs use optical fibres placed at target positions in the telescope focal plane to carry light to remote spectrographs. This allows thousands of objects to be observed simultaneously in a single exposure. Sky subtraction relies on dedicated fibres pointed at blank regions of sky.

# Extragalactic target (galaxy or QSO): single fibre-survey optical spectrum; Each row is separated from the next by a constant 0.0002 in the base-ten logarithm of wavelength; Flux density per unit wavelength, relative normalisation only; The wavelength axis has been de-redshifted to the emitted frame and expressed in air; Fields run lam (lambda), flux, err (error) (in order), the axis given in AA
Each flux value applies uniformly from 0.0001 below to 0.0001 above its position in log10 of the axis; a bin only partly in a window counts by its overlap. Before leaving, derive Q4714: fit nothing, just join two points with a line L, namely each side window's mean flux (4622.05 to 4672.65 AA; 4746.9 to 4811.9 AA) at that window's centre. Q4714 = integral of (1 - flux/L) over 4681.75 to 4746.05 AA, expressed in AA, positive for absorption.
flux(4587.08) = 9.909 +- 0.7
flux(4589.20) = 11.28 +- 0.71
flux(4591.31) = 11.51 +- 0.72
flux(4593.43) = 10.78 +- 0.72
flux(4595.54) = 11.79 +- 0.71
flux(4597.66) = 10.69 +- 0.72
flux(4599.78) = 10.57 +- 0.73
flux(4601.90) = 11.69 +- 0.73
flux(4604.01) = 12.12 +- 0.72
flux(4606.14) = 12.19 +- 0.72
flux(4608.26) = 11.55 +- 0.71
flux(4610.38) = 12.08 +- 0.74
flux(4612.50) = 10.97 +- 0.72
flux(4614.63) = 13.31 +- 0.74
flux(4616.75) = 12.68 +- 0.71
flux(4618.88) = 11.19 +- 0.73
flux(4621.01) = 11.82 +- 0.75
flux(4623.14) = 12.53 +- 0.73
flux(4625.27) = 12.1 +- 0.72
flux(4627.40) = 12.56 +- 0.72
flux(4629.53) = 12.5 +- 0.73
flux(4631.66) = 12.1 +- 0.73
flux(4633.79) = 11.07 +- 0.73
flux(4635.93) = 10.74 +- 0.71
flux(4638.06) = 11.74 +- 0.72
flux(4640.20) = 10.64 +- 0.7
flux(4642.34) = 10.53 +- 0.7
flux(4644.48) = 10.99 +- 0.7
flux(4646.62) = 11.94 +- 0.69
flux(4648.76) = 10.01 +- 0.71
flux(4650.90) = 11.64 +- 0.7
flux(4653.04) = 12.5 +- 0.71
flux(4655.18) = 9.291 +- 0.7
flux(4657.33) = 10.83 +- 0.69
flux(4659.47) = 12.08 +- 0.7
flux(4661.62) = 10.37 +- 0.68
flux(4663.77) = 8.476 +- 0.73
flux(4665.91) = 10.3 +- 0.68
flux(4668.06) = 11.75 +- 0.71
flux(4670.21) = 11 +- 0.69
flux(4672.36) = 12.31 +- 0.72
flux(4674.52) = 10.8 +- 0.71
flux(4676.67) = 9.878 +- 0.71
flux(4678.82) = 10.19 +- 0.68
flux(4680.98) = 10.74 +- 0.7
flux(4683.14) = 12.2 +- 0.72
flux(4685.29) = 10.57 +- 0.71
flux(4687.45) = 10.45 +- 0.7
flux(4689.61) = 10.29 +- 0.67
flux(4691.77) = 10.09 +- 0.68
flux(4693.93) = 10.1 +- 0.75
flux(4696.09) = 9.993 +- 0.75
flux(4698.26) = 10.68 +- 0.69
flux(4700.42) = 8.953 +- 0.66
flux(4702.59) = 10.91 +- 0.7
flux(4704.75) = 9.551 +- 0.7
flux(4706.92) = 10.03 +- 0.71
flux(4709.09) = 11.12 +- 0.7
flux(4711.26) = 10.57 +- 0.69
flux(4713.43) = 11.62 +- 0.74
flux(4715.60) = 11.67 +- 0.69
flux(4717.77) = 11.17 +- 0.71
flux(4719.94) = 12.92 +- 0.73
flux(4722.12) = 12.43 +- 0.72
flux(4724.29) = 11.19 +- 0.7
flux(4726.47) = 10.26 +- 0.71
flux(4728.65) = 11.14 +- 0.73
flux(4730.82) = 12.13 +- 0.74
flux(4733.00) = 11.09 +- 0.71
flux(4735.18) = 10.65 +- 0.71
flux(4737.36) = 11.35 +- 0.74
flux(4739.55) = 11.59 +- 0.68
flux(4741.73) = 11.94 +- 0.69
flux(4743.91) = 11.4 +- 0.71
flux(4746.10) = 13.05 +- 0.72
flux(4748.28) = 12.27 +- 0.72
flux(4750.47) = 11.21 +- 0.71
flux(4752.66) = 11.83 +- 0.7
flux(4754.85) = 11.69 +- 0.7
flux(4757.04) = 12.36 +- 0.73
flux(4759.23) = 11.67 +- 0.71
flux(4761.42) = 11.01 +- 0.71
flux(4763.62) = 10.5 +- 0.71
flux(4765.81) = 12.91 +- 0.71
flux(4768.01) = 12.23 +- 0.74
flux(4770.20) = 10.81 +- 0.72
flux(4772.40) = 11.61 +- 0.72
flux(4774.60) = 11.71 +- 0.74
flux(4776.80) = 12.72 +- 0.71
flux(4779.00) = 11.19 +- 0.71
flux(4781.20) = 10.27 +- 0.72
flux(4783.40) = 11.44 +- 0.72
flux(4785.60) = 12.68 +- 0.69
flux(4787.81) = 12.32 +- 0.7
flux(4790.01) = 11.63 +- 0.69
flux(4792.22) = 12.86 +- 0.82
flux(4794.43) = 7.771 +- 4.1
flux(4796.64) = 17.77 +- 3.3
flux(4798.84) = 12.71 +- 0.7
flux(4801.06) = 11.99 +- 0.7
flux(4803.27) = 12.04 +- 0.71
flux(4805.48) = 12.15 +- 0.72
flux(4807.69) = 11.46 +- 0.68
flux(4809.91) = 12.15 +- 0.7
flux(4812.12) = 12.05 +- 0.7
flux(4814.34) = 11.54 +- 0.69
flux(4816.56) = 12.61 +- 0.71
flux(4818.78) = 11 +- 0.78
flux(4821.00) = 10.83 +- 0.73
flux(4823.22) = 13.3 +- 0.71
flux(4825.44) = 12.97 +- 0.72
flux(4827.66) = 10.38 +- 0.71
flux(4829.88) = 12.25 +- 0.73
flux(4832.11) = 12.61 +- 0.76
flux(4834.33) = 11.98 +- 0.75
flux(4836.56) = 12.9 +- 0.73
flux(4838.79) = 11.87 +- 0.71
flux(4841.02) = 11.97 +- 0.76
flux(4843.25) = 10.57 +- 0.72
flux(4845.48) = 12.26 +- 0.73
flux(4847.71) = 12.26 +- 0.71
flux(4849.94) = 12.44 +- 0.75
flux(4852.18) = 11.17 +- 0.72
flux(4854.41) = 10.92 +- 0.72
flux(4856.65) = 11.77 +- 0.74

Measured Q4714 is 3.18 AA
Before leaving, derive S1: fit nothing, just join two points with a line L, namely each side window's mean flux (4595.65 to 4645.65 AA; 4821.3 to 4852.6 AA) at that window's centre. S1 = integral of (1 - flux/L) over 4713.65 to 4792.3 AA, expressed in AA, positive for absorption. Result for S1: 1.5 AA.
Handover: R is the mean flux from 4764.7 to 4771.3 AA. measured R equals 12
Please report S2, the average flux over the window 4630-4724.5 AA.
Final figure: 10.9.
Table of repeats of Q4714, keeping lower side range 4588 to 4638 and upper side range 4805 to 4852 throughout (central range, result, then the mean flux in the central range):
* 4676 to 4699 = 2.6 AA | 10.5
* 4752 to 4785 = 0.8 AA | 11.6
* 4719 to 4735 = 0.4 AA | 11.5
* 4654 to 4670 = 1.8 AA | 10.5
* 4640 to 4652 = 0.8 AA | 11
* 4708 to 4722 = 0.3 AA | 11.6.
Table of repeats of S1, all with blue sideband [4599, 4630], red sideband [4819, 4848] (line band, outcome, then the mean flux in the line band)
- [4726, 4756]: 1.0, 11.6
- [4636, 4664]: 2.5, 10.9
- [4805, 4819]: 0.1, 11.9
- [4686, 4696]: 1.5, 10.2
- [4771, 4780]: 0.1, 11.8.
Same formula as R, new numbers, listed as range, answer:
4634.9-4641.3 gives 11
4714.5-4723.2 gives 12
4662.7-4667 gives 9.41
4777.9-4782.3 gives 10.7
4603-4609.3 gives 11.9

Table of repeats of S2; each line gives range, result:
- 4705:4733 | 11.3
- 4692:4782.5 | 11.3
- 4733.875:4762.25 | 11.7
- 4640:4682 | 10.8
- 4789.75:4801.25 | 12.5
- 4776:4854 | 12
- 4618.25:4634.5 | 12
